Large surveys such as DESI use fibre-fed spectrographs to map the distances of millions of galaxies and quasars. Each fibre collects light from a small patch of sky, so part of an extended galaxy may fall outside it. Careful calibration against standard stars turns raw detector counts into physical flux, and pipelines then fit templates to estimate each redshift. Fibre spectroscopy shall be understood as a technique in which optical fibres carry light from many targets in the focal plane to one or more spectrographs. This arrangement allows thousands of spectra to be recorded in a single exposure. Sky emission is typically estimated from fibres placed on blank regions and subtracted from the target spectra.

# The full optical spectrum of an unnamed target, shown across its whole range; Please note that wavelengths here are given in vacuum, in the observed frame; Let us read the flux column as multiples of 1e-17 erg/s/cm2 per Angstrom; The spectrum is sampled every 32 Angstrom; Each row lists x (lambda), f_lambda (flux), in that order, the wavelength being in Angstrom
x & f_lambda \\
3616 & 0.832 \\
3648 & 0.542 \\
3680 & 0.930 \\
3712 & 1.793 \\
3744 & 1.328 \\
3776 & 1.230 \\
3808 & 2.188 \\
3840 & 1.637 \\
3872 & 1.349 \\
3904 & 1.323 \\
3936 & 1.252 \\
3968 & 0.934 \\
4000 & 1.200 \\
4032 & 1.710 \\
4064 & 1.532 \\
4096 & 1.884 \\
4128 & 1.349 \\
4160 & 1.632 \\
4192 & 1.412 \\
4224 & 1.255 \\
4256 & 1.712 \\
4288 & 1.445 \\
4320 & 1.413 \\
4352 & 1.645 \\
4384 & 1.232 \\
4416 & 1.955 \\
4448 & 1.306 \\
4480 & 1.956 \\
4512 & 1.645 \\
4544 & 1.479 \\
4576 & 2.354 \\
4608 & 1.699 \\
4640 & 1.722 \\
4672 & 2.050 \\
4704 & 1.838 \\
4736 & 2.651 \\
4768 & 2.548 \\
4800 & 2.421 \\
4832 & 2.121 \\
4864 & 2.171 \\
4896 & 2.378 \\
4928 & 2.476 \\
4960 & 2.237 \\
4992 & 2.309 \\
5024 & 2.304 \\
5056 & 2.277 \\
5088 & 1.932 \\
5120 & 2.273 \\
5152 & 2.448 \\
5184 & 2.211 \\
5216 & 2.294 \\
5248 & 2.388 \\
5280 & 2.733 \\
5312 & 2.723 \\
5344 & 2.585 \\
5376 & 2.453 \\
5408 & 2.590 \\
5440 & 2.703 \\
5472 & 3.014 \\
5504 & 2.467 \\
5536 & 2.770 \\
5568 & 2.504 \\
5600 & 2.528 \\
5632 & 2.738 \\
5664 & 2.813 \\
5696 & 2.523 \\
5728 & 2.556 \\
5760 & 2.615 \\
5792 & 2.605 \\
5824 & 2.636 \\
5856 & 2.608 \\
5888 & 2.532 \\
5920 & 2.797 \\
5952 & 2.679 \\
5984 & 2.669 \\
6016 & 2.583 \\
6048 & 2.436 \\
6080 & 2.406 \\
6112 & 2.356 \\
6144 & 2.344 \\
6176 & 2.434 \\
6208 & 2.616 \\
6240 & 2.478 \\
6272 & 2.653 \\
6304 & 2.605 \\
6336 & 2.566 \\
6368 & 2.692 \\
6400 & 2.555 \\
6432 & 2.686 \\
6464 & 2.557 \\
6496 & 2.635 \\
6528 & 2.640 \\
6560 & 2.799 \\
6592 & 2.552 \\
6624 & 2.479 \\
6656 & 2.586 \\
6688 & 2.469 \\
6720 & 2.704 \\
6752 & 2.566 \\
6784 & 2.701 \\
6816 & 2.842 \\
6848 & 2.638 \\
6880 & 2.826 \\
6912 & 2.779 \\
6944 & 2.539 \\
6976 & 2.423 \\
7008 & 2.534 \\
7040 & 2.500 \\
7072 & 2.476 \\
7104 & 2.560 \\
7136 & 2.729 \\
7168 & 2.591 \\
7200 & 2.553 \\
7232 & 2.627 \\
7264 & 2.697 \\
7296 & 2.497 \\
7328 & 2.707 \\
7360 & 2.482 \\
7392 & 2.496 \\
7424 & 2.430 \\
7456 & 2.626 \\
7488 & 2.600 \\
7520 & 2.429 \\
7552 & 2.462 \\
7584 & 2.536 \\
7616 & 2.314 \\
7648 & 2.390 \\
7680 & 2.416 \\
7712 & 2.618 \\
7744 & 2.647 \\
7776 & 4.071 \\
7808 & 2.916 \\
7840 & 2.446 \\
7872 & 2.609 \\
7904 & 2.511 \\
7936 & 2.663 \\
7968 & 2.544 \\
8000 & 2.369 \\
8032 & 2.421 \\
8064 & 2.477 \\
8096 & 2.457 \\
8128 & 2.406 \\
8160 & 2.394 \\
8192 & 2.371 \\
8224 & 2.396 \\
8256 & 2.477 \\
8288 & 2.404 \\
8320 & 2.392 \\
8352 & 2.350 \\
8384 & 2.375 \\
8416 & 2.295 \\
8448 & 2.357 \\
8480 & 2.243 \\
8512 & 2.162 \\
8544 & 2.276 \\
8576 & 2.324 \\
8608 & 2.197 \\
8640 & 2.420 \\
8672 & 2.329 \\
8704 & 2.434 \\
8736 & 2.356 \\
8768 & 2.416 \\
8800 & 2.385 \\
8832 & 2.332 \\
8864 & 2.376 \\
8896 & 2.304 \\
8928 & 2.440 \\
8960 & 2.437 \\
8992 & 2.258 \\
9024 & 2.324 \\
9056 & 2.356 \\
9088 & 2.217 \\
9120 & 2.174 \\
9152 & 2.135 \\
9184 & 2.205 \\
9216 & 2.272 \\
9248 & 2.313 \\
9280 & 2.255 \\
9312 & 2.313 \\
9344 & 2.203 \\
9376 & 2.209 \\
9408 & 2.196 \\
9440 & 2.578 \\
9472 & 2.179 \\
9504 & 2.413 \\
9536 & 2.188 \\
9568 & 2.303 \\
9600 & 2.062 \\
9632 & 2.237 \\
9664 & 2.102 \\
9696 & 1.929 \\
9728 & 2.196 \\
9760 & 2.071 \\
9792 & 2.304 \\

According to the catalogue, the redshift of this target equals 0.183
